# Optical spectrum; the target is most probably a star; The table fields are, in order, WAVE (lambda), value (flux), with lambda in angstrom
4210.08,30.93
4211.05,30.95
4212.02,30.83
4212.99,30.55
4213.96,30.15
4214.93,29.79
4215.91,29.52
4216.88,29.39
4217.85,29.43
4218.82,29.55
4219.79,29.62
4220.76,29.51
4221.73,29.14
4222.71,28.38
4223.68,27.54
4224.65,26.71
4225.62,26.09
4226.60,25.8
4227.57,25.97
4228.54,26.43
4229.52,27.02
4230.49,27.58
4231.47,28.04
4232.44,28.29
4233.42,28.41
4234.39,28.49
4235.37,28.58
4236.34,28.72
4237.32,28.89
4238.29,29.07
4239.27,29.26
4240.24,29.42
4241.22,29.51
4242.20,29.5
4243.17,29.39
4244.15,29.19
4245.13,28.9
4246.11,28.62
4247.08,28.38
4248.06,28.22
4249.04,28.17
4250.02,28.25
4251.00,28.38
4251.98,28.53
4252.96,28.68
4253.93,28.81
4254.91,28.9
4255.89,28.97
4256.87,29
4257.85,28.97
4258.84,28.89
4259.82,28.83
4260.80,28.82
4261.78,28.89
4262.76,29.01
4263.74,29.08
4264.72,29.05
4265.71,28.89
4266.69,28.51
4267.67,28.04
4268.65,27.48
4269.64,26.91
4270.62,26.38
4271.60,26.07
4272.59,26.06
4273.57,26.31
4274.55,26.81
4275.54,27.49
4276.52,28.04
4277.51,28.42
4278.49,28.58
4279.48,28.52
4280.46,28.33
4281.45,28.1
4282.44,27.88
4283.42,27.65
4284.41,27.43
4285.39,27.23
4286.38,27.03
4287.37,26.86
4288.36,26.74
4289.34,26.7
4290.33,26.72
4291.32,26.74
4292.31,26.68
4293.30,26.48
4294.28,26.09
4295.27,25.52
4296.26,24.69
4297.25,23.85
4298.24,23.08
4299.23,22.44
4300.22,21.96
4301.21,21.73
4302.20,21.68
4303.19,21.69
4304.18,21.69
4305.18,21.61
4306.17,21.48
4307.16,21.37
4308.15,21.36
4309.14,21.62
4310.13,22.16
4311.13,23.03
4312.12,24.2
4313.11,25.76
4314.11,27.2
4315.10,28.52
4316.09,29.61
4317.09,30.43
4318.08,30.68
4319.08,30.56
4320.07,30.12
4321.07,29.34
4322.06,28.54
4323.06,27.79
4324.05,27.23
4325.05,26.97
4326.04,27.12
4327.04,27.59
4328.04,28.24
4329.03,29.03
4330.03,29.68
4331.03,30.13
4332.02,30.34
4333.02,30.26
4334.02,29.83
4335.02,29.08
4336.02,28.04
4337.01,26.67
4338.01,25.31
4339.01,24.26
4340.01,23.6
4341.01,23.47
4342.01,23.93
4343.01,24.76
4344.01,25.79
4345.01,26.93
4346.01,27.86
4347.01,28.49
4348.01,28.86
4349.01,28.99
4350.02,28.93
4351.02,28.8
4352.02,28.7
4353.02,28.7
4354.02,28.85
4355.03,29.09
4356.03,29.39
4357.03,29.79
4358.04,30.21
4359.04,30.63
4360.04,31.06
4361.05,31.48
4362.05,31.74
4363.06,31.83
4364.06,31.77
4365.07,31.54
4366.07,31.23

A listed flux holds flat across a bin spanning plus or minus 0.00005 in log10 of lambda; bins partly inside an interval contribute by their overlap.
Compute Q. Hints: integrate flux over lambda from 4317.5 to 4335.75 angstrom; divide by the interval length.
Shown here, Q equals 29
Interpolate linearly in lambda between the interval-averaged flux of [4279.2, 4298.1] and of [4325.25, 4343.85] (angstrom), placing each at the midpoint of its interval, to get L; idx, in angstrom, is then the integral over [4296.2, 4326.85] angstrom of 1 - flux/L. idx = 2.1 angstrom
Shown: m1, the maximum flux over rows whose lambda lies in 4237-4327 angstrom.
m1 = 30.68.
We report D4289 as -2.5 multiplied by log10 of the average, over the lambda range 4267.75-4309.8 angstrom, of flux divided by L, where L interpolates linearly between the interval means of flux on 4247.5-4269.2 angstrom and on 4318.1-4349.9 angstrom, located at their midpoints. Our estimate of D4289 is 0.11 mag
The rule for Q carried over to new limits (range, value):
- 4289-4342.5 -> 26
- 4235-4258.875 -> 28.8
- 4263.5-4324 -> 26.2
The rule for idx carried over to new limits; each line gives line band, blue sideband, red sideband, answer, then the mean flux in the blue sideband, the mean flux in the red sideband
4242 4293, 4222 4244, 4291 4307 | -4.7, 28.1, 23.5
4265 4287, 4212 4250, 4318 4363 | 0.7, 28.6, 28.4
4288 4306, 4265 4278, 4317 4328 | 2.5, 27.4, 28.7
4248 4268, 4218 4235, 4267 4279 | -0.9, 27.8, 27.2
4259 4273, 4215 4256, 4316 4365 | 0.2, 28.5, 28.6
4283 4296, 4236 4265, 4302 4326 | 0.1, 28.9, 25.7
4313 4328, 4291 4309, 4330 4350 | -1.9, 23.3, 27.3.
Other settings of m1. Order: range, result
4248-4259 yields 29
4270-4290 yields 28.58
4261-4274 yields 29.08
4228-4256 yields 29.51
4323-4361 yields 31.06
